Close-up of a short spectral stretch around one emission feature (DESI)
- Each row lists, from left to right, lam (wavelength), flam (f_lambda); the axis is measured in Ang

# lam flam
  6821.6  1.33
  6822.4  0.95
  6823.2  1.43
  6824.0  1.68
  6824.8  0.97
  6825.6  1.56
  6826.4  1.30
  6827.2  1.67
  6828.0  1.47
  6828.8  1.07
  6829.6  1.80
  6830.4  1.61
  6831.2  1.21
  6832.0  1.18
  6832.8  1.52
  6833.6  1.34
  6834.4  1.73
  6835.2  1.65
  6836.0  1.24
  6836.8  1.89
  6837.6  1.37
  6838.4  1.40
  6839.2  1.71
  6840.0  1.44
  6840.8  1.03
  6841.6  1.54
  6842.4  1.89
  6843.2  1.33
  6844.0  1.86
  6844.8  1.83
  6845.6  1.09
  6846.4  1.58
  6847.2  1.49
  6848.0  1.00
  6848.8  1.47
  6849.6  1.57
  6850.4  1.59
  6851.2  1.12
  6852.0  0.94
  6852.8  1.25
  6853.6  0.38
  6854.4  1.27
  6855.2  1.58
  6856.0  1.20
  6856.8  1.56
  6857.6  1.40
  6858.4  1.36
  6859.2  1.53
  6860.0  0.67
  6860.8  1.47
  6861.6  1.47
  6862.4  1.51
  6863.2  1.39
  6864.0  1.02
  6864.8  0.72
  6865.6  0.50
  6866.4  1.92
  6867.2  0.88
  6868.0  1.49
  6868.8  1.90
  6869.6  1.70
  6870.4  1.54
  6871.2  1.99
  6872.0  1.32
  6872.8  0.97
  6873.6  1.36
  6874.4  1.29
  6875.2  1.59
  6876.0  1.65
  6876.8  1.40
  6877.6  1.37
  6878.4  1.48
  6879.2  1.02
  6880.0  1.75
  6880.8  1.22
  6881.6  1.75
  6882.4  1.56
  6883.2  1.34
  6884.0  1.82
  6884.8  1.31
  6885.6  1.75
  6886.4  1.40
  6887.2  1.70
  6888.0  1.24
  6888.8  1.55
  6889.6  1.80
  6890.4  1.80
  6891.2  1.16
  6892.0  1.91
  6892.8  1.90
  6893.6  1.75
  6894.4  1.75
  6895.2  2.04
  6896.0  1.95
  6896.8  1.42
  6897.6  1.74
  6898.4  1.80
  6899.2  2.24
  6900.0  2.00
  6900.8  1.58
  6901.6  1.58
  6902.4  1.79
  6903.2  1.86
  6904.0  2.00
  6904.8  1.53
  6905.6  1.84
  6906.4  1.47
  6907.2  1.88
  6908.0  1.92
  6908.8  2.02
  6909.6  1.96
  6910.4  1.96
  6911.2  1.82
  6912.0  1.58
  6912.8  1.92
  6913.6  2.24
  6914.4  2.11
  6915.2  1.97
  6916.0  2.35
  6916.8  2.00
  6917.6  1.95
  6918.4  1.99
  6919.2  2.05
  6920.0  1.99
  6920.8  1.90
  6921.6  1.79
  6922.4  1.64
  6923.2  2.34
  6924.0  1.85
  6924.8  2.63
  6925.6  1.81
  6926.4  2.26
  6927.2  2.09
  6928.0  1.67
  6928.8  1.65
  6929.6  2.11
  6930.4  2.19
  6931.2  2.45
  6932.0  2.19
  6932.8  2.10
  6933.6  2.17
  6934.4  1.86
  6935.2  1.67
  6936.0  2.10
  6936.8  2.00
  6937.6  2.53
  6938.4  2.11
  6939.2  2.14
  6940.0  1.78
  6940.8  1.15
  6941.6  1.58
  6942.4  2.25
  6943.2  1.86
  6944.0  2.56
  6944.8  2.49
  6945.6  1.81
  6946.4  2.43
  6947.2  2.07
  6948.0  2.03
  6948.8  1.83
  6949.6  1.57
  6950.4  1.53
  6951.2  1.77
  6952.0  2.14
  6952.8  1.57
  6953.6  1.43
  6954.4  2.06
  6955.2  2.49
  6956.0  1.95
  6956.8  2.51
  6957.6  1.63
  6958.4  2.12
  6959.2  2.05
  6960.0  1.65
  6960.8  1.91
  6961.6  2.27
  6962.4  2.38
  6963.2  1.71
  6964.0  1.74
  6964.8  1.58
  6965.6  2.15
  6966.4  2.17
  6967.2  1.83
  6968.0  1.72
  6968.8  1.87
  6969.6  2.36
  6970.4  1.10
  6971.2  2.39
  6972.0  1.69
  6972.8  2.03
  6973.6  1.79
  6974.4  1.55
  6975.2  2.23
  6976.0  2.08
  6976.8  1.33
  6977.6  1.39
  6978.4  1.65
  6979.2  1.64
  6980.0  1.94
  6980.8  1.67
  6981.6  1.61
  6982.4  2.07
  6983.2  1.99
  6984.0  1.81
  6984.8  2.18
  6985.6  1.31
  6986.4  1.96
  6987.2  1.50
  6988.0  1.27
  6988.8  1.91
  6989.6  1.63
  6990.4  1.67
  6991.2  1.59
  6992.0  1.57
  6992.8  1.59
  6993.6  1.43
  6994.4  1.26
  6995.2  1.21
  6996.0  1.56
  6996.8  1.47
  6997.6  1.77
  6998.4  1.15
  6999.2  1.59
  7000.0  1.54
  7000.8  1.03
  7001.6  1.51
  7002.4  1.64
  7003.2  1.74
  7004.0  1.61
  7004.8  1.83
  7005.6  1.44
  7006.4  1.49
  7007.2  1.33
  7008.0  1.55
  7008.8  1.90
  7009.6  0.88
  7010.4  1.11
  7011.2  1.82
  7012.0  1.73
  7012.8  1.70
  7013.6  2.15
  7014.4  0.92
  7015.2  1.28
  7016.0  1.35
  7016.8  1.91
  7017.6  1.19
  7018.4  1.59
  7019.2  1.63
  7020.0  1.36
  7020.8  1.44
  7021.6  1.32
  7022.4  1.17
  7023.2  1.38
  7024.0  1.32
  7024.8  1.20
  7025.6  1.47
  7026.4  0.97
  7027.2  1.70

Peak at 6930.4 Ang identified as Mg II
